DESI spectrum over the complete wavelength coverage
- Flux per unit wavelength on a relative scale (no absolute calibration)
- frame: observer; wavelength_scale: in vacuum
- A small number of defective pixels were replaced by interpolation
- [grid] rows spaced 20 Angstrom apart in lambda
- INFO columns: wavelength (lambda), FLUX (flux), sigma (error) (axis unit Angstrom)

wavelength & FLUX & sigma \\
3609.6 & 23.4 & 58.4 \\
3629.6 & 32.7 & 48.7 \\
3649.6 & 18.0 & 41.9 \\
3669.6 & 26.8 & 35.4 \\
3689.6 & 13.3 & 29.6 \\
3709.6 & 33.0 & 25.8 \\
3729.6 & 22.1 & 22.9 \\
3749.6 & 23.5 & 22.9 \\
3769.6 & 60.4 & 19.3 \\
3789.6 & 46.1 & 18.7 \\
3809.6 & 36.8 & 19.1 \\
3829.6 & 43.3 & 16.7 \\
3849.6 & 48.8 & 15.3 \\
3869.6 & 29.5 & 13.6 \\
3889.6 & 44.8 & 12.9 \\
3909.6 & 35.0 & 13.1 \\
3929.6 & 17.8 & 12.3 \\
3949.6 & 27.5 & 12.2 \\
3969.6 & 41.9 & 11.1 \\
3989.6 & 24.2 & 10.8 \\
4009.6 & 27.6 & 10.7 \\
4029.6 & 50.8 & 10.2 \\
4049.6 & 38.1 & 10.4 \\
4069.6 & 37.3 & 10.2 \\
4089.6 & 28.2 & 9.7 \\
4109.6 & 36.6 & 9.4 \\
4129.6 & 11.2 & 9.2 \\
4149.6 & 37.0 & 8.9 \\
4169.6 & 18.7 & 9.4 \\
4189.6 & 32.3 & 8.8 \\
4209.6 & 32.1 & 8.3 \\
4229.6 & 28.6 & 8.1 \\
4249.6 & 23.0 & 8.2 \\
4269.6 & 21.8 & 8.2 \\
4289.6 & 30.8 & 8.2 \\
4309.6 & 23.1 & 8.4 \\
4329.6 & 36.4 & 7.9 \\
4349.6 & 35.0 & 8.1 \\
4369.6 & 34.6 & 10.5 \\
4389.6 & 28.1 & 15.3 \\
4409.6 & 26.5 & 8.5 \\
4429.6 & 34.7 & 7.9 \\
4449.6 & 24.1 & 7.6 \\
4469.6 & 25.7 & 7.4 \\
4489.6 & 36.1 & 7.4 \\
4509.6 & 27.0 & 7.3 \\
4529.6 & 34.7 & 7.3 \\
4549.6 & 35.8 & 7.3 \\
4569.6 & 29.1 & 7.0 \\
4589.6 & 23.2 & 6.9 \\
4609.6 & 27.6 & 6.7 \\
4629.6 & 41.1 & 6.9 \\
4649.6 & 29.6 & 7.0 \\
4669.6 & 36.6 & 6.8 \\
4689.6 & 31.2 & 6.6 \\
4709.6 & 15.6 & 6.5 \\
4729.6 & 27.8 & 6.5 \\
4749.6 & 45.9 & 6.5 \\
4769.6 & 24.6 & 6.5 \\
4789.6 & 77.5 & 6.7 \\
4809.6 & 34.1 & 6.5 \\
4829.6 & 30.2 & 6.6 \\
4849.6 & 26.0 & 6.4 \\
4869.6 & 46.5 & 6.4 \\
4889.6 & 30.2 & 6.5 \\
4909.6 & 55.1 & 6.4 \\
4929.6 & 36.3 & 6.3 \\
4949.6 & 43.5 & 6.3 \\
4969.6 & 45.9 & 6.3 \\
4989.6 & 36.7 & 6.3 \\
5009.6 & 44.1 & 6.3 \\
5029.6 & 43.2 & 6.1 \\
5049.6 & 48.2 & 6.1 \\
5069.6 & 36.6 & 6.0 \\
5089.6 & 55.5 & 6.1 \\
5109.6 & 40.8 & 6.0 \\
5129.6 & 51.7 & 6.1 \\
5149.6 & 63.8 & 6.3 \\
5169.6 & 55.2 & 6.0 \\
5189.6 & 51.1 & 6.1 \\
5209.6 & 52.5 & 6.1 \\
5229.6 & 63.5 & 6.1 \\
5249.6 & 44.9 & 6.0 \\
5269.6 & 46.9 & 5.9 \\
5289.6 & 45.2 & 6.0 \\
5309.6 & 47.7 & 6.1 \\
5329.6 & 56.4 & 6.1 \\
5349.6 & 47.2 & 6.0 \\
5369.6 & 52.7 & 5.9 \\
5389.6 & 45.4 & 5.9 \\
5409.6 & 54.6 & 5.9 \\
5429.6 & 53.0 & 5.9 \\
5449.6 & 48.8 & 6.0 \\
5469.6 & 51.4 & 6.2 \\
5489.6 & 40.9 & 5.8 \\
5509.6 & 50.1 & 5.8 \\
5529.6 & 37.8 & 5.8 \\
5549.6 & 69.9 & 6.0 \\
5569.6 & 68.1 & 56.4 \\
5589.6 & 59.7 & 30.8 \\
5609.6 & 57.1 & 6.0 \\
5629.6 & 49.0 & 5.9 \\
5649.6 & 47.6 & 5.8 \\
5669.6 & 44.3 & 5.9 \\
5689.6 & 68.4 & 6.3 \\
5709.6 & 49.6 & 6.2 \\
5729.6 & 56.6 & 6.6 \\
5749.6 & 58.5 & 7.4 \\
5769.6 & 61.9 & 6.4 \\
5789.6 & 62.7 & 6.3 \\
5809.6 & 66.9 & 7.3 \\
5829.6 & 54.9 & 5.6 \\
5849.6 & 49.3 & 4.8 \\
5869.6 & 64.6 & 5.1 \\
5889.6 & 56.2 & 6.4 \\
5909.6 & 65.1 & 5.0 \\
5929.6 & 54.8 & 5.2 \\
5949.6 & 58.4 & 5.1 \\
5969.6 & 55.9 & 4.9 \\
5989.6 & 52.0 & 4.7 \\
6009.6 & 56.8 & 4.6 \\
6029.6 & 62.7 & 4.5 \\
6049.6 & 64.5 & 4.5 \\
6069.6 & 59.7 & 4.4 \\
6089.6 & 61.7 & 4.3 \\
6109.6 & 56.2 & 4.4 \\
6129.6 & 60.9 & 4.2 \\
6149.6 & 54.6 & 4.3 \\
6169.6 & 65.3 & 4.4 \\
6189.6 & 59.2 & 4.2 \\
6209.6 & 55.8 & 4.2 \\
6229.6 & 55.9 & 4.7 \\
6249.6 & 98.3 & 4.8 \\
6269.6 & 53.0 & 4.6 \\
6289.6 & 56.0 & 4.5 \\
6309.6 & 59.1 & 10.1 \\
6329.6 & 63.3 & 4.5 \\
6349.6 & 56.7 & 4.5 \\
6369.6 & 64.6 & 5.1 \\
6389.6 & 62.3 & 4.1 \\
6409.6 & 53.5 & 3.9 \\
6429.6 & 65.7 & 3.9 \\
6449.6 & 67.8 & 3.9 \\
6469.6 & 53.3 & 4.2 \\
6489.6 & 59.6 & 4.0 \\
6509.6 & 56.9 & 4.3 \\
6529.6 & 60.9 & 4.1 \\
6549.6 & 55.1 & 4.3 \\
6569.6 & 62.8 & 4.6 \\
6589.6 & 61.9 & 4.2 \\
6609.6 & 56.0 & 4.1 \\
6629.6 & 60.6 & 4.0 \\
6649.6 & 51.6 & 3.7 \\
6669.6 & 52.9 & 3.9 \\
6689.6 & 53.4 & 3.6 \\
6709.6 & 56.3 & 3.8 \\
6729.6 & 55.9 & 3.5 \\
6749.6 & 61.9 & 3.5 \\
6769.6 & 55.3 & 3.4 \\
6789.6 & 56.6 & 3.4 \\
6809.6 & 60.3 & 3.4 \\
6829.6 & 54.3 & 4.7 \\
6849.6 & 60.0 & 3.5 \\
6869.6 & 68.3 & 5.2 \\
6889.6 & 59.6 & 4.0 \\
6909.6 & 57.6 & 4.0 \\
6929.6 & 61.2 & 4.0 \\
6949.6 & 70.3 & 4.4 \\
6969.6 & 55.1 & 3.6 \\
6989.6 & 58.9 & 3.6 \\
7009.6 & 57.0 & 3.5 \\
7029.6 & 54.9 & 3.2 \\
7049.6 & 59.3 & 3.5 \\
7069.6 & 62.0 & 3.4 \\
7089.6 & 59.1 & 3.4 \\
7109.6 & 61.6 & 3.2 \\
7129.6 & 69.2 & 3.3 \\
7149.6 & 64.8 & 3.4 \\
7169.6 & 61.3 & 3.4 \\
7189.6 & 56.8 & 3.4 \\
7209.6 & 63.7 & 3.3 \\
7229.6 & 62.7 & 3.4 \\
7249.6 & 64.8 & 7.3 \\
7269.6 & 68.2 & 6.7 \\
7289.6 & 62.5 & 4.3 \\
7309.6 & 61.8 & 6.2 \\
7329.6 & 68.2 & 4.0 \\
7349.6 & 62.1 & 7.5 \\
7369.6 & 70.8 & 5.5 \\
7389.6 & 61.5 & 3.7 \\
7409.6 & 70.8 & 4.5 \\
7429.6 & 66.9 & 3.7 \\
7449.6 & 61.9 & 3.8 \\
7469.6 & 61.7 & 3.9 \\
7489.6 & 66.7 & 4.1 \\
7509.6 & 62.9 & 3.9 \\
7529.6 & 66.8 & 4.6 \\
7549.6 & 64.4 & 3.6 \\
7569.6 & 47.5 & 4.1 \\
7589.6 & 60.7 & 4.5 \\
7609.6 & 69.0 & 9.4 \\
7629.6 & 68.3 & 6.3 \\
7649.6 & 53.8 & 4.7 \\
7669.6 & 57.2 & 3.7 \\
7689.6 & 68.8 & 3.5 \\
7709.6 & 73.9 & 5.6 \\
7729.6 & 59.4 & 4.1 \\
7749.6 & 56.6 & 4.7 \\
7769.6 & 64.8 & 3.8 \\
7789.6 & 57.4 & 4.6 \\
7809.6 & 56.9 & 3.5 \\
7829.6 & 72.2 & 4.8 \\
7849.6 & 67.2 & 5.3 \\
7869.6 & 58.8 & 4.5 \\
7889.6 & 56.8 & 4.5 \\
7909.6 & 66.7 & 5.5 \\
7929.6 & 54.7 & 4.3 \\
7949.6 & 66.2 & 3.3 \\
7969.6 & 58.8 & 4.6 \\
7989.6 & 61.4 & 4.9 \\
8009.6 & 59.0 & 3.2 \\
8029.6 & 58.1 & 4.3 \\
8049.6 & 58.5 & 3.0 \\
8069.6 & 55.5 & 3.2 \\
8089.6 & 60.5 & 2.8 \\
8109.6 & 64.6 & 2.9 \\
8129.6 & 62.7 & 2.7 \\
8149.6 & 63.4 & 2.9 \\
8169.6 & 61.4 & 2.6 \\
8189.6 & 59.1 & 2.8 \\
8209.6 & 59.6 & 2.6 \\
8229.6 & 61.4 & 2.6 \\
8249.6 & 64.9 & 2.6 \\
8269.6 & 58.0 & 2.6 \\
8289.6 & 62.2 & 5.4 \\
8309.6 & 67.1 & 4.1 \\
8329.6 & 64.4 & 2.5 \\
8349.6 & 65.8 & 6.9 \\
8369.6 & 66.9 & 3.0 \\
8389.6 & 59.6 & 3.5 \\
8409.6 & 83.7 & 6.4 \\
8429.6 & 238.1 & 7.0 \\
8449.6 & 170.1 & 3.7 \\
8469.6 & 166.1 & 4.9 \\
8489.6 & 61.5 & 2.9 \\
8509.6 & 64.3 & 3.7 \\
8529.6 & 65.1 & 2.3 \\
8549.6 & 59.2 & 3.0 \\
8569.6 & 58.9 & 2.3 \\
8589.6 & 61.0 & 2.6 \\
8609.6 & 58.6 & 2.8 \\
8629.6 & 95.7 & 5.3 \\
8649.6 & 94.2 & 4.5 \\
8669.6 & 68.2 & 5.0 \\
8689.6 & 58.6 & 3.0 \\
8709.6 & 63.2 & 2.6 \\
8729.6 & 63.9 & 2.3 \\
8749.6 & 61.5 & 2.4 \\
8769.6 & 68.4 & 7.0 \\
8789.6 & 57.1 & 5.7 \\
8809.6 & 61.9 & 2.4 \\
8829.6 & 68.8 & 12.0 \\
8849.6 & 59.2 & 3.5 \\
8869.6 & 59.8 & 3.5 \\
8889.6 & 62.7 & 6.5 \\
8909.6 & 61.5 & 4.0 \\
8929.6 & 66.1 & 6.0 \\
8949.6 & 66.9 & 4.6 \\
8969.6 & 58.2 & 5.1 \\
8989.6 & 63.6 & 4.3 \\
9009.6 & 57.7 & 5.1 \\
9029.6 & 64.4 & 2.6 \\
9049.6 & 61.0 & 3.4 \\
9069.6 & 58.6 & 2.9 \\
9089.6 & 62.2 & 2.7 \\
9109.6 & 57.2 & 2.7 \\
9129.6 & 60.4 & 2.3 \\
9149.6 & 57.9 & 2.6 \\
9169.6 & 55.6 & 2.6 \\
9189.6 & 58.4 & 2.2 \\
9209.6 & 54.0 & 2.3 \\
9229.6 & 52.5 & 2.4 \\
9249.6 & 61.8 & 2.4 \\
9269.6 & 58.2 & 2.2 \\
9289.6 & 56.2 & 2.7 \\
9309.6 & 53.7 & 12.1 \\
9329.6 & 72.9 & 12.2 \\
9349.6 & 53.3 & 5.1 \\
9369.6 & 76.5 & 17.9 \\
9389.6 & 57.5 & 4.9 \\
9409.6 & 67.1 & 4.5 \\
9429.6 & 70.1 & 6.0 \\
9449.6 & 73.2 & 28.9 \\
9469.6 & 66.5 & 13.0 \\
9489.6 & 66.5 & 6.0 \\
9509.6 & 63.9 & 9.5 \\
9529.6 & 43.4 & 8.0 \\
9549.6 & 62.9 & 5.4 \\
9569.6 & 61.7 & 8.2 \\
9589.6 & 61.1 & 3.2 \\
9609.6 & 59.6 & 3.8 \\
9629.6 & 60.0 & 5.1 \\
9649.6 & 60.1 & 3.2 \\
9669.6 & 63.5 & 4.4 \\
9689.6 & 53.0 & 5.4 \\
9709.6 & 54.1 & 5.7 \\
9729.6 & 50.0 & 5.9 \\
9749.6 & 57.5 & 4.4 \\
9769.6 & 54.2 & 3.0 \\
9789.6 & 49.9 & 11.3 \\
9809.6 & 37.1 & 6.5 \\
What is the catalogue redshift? 0.286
